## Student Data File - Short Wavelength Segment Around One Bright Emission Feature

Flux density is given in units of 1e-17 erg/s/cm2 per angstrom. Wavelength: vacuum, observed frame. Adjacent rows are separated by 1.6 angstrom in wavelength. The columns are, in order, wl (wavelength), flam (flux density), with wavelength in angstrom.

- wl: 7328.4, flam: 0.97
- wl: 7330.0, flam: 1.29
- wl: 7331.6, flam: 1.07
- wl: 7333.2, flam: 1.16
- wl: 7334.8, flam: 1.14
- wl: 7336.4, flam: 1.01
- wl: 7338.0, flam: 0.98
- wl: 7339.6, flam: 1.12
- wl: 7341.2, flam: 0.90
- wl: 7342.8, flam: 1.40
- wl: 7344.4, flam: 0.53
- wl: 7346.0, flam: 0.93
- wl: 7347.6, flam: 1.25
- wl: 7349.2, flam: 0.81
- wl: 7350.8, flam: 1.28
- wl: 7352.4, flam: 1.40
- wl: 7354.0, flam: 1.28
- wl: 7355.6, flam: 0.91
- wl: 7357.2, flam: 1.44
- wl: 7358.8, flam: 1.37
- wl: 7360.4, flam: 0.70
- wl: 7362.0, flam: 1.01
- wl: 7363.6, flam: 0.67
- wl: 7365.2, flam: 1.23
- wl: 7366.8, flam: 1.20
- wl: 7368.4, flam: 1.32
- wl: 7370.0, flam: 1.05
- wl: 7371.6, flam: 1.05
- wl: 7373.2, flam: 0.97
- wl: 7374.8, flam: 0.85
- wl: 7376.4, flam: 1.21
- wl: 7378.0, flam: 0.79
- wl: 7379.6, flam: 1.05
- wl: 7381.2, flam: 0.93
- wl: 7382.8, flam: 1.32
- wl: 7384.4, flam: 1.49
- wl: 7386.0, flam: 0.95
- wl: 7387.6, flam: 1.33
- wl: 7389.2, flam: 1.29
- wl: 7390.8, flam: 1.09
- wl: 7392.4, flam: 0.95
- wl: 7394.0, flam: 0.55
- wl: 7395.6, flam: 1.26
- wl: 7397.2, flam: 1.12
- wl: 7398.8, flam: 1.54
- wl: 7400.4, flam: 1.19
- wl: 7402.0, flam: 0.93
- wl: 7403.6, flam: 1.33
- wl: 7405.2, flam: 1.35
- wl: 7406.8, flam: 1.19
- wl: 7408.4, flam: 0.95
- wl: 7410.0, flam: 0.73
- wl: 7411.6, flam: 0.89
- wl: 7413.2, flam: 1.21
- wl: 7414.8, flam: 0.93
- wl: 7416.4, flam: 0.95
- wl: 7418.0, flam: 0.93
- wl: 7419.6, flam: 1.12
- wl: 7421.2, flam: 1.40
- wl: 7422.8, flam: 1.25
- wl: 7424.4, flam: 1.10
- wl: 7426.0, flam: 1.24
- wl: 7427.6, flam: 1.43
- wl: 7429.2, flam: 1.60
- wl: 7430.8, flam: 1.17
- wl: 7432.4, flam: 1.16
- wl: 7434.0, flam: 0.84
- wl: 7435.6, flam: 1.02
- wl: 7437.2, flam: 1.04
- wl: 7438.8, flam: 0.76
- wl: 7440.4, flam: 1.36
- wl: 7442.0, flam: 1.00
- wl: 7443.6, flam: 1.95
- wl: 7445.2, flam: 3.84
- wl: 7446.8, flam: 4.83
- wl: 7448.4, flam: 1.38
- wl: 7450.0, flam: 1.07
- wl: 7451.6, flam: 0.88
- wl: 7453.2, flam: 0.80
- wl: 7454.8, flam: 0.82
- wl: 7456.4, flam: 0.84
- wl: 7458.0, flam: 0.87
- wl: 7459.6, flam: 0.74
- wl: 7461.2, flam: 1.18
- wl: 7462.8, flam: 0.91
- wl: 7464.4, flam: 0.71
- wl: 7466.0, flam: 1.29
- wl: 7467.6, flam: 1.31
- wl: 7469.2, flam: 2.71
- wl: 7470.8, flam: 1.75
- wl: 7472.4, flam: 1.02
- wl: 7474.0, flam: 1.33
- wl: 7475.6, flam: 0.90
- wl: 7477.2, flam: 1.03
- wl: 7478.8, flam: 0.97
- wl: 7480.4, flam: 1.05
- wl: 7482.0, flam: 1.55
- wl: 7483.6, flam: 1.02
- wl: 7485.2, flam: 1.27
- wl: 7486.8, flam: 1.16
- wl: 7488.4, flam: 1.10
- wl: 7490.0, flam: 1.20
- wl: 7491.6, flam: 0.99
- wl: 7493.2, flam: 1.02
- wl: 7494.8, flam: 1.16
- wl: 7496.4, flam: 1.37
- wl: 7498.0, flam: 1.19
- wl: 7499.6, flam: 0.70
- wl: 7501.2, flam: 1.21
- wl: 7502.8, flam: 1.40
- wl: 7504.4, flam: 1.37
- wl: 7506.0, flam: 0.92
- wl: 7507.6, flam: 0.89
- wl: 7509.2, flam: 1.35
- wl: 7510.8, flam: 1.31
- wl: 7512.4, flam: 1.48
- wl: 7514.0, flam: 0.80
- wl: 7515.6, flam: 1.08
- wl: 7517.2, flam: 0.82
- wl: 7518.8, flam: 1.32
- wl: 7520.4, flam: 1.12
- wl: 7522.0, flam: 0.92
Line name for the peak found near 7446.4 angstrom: H-alpha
